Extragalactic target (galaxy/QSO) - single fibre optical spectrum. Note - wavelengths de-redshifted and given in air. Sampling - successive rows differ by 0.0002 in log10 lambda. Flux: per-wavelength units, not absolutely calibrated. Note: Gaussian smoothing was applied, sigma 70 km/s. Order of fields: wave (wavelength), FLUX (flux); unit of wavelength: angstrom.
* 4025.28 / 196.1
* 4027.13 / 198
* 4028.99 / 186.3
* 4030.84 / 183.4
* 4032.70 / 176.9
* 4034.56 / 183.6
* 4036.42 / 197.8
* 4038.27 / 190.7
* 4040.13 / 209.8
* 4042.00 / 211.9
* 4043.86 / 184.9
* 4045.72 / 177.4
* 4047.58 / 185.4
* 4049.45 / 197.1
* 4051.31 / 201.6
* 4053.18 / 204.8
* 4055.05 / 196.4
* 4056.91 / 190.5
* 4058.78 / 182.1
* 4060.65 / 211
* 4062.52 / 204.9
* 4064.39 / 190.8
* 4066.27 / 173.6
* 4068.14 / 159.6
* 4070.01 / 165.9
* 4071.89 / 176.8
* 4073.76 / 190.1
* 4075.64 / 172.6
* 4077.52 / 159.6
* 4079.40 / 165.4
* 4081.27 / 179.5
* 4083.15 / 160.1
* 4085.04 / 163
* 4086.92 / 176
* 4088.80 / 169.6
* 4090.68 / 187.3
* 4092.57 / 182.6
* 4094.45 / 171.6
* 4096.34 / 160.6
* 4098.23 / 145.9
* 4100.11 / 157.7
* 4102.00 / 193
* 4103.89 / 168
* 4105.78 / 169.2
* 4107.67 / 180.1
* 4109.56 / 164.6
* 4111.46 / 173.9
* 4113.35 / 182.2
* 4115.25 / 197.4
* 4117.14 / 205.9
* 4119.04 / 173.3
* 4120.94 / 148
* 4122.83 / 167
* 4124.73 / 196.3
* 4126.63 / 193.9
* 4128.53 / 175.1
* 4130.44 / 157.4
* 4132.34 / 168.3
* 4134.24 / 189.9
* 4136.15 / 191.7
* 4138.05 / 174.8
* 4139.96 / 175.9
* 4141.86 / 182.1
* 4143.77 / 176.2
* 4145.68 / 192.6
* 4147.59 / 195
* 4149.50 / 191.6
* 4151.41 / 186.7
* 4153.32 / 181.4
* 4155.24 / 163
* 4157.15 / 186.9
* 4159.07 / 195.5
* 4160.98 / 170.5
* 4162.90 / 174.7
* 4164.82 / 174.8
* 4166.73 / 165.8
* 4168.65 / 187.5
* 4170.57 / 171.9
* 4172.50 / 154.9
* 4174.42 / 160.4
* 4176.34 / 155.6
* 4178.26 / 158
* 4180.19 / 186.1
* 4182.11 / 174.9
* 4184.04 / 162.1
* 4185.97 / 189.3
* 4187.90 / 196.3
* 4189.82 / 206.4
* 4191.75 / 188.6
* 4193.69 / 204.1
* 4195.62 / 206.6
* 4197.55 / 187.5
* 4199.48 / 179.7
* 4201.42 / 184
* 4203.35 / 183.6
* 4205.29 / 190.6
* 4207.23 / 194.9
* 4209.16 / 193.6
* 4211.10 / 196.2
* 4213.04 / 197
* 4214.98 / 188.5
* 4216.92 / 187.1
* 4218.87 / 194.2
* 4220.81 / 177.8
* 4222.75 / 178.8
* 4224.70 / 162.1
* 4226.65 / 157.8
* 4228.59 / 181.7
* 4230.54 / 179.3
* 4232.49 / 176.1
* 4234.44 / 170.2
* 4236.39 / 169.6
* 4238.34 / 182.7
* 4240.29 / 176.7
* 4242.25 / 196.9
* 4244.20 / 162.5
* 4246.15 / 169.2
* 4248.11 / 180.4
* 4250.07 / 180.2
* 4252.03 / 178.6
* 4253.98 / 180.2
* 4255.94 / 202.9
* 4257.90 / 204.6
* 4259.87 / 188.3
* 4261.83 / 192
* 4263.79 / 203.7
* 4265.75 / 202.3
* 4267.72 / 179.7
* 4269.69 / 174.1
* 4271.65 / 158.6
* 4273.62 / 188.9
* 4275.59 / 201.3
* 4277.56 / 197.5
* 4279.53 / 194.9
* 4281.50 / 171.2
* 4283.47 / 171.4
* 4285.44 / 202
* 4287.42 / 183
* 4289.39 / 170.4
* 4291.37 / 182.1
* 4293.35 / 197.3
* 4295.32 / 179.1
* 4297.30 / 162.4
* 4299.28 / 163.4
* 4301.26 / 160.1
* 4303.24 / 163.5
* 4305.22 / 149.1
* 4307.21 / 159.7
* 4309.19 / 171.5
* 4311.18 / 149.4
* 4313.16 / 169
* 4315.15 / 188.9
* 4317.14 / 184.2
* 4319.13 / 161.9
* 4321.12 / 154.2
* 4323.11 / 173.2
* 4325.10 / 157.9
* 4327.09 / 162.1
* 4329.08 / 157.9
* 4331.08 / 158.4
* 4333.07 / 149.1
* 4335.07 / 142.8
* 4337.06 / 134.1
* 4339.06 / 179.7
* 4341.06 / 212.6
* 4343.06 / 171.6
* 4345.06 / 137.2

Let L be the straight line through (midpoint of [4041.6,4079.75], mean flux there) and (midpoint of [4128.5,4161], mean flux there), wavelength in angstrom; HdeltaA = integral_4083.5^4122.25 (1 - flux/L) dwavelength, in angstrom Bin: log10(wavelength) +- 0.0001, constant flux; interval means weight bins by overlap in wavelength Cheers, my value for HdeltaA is 2.2 angstrom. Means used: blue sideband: 186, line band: 173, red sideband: 181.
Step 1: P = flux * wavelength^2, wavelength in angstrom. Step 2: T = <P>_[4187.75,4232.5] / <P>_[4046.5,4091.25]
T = 1.1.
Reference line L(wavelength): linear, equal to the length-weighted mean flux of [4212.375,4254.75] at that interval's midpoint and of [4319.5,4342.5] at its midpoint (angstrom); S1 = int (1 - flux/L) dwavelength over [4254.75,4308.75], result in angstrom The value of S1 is -3.5 angstrom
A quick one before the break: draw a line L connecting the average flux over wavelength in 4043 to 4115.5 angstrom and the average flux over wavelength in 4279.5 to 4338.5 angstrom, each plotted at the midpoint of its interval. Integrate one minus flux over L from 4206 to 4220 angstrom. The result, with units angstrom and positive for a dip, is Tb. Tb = -1.7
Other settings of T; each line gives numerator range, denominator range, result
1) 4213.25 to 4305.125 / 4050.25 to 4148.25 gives 1.09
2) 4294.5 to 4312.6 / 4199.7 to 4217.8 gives 0.89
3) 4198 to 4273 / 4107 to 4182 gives 1.08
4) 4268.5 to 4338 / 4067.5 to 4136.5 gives 1.07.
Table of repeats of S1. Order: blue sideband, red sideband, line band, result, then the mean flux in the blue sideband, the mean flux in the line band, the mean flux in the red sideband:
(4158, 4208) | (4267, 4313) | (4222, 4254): 0.47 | 181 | 175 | 175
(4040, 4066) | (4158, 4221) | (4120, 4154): 1.36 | 195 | 180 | 183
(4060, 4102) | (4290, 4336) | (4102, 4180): -2.51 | 174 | 177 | 165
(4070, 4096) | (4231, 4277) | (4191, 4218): -1.67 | 173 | 192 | 184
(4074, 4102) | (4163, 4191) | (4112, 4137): -1.28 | 169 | 180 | 175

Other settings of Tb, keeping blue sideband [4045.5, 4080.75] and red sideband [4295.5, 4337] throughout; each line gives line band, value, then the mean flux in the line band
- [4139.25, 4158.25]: -0.7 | 183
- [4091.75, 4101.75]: 0.9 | 166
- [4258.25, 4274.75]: -2.0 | 187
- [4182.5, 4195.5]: -1.4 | 191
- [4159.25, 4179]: 0.7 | 169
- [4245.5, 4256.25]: -0.9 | 181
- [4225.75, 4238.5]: -0.3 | 174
